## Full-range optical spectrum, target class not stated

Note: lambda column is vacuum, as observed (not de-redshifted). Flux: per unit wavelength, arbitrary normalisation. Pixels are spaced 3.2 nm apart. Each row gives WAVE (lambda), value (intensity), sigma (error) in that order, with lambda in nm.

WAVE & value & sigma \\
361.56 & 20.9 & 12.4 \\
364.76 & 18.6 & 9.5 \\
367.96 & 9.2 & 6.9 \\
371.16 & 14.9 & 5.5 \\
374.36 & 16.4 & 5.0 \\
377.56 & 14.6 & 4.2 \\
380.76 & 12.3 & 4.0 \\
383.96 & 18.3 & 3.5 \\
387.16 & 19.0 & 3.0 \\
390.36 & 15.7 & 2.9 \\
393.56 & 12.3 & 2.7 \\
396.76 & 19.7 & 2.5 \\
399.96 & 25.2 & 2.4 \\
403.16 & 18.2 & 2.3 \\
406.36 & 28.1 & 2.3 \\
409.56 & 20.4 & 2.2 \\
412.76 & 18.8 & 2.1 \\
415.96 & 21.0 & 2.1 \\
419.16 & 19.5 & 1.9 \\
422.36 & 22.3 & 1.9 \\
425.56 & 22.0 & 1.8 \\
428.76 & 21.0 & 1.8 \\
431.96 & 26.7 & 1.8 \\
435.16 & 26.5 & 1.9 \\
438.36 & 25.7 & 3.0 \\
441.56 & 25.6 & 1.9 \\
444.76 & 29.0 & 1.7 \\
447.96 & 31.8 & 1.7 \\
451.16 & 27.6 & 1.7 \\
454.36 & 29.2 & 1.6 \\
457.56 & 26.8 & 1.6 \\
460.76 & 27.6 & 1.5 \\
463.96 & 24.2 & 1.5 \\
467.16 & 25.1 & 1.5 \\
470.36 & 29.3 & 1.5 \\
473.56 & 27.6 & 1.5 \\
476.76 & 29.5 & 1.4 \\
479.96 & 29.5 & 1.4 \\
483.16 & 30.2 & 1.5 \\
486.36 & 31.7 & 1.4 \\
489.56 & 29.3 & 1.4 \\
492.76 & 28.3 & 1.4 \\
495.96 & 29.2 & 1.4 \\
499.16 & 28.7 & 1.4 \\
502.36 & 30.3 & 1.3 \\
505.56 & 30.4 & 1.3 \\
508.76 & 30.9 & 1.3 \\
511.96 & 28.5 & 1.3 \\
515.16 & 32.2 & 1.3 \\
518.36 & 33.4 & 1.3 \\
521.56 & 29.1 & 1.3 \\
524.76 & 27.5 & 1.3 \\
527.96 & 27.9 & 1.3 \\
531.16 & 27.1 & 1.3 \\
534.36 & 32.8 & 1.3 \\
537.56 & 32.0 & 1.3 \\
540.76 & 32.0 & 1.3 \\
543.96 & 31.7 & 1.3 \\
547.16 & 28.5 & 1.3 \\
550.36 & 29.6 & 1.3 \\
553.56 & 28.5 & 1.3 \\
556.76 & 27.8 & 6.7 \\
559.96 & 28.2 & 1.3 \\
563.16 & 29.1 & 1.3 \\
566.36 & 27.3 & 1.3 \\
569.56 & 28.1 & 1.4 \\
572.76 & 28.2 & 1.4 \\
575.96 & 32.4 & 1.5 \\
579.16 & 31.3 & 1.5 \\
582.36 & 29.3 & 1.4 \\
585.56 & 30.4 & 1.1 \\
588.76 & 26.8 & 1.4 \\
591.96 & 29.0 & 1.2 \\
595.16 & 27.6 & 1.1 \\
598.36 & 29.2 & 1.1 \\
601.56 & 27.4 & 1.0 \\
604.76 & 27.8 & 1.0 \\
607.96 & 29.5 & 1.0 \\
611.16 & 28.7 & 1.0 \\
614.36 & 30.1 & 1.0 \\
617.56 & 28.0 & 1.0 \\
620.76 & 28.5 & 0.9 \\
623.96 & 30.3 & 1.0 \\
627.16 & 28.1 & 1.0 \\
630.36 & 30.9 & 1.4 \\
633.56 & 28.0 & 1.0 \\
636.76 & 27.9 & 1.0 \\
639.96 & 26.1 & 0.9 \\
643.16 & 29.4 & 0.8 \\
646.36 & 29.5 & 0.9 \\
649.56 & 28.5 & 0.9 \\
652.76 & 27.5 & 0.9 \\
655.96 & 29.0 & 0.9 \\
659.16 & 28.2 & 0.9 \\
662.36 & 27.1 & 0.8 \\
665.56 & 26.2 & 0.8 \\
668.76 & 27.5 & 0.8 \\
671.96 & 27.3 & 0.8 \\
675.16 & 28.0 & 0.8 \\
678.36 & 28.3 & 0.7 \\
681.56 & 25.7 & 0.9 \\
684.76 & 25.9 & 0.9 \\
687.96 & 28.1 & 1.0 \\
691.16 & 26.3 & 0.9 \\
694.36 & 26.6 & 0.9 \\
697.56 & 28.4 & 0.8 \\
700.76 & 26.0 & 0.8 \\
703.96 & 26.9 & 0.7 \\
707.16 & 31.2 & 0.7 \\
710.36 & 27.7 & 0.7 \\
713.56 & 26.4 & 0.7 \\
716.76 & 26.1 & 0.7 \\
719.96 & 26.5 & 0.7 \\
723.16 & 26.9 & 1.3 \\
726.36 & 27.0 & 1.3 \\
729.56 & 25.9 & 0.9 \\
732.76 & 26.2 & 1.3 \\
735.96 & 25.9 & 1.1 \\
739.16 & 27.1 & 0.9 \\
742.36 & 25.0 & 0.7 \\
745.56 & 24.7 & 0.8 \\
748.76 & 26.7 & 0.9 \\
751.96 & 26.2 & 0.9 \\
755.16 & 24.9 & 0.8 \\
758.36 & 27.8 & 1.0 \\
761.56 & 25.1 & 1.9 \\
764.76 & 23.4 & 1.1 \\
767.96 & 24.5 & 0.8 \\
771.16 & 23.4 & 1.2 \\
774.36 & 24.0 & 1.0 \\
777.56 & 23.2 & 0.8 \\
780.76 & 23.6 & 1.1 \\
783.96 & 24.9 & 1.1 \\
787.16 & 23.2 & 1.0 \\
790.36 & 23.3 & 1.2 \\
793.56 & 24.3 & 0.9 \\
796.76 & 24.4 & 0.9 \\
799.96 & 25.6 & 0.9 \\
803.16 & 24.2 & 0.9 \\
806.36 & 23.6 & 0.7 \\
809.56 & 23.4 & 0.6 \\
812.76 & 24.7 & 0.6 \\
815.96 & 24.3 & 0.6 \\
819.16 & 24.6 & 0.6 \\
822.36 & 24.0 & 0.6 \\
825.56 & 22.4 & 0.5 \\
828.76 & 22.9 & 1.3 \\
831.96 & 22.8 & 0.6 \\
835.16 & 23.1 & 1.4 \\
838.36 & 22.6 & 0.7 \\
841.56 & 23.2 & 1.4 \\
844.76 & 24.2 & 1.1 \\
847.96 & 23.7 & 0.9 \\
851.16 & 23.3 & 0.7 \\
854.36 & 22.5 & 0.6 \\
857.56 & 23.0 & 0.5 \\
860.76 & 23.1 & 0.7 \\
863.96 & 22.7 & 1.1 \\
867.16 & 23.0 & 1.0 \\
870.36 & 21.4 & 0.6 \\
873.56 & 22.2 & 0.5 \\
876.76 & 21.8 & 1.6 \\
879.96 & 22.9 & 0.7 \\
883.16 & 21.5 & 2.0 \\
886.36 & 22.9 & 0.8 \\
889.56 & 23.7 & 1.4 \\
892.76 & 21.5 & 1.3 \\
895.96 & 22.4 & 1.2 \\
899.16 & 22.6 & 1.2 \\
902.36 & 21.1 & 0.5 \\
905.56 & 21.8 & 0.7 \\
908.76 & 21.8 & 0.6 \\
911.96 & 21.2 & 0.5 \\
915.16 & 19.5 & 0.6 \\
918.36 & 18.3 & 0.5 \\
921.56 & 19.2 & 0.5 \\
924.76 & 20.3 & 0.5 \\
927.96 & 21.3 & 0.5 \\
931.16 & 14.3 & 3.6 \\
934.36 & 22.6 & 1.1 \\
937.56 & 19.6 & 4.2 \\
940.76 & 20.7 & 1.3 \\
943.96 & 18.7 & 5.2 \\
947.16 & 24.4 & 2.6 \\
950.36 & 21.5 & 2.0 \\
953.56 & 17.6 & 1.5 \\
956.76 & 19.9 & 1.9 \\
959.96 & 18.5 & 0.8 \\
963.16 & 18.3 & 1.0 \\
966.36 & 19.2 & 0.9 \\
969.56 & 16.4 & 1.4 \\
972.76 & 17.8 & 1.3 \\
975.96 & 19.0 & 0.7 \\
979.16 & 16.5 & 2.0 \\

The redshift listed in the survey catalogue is 0.076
